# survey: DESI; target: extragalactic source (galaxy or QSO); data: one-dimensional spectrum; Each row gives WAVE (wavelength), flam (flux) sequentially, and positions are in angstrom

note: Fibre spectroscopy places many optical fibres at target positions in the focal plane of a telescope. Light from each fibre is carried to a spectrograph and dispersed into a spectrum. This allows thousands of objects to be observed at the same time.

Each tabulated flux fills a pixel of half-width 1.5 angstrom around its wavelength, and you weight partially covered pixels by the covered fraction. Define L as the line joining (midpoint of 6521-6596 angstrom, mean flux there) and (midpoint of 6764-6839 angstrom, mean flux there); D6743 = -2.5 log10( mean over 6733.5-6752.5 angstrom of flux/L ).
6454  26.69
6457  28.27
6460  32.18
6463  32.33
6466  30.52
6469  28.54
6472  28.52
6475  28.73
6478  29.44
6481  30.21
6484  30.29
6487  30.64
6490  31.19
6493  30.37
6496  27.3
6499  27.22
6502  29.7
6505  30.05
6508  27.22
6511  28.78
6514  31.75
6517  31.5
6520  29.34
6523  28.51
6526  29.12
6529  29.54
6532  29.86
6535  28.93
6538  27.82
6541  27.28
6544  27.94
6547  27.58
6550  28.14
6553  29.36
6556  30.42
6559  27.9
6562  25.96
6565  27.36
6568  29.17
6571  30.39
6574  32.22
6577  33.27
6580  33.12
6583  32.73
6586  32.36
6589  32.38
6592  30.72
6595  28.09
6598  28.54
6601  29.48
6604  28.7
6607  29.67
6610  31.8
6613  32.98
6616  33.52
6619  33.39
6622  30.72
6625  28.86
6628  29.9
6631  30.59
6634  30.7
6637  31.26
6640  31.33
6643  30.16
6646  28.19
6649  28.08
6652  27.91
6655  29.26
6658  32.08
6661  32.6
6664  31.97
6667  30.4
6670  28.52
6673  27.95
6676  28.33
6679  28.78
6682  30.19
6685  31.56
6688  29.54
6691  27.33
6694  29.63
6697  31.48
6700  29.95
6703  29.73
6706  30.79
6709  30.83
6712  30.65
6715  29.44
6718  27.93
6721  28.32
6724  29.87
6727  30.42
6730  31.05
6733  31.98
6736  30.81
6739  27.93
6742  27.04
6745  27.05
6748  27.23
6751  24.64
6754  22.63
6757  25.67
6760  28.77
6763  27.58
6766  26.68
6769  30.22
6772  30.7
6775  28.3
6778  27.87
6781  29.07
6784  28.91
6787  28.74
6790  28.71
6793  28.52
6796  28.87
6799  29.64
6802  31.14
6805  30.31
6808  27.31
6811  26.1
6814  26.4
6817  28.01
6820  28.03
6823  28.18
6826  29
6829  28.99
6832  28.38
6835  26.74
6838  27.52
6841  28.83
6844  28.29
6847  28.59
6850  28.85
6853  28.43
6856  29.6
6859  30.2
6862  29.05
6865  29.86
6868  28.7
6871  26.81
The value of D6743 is 0.041 mag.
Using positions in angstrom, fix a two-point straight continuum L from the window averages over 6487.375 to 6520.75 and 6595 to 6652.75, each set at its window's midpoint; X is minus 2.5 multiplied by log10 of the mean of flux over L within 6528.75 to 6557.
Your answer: 0.043 mag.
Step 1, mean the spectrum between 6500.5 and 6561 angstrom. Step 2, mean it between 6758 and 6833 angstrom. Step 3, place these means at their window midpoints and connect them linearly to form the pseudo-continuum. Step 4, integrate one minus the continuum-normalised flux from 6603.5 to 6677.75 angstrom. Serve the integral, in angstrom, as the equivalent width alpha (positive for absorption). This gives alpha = -4.0 angstrom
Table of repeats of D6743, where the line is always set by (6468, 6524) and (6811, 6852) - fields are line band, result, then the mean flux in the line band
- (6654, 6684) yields -0.05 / 30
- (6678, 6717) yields -0.05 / 30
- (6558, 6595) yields -0.05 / 30.6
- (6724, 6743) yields -0.05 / 29.9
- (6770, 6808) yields -0.04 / 29.2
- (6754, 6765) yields 0.07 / 26.7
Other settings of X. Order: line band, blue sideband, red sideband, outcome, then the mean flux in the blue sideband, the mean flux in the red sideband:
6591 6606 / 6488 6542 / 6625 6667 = 0.030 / 29.2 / 30.3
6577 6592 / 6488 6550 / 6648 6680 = -0.112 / 29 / 29.7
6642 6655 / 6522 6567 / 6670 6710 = 0.026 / 28.4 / 29.6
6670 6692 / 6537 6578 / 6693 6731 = 0.025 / 28.9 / 30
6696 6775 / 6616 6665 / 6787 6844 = 0.021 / 30.5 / 28.4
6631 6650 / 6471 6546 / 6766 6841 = -0.041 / 29.2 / 28.5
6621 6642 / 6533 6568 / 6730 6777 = -0.090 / 28.1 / 27.9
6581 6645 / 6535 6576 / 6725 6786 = -0.085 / 28.7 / 28.2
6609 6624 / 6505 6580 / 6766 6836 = -0.118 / 29.2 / 28.6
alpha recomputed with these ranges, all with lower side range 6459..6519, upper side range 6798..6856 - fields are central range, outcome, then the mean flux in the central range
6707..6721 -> -0.36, 29.6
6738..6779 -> 1.96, 27.3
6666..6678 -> 0.12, 28.7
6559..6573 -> 0.54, 28.3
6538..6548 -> 0.66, 27.6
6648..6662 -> -0.41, 30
